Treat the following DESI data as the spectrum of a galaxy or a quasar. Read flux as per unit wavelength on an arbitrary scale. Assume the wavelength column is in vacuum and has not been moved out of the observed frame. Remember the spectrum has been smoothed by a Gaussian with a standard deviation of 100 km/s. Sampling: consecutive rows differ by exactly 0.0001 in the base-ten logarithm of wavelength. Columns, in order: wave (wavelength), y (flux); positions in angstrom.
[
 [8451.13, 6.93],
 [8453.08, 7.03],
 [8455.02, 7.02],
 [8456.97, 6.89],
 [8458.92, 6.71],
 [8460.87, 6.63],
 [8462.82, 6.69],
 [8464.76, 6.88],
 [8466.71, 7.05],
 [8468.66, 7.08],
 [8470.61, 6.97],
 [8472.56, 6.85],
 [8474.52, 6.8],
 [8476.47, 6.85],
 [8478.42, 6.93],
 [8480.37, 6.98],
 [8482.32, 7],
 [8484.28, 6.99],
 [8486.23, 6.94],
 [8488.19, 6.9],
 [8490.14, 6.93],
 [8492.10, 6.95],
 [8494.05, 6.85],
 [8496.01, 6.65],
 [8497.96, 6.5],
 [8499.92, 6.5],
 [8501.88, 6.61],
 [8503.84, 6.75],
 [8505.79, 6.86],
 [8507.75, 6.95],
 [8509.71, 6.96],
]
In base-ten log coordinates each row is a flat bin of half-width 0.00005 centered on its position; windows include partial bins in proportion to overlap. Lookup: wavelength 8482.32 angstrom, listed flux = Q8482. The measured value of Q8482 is 7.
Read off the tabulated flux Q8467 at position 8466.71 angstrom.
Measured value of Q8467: 7.05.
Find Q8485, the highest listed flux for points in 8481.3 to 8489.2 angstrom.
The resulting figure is 7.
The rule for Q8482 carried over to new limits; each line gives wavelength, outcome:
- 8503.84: 6.75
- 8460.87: 6.63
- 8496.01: 6.65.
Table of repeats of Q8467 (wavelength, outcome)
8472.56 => 6.85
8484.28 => 6.99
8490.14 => 6.93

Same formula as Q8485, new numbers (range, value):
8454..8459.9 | 7.02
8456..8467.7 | 7.05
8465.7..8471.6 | 7.08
